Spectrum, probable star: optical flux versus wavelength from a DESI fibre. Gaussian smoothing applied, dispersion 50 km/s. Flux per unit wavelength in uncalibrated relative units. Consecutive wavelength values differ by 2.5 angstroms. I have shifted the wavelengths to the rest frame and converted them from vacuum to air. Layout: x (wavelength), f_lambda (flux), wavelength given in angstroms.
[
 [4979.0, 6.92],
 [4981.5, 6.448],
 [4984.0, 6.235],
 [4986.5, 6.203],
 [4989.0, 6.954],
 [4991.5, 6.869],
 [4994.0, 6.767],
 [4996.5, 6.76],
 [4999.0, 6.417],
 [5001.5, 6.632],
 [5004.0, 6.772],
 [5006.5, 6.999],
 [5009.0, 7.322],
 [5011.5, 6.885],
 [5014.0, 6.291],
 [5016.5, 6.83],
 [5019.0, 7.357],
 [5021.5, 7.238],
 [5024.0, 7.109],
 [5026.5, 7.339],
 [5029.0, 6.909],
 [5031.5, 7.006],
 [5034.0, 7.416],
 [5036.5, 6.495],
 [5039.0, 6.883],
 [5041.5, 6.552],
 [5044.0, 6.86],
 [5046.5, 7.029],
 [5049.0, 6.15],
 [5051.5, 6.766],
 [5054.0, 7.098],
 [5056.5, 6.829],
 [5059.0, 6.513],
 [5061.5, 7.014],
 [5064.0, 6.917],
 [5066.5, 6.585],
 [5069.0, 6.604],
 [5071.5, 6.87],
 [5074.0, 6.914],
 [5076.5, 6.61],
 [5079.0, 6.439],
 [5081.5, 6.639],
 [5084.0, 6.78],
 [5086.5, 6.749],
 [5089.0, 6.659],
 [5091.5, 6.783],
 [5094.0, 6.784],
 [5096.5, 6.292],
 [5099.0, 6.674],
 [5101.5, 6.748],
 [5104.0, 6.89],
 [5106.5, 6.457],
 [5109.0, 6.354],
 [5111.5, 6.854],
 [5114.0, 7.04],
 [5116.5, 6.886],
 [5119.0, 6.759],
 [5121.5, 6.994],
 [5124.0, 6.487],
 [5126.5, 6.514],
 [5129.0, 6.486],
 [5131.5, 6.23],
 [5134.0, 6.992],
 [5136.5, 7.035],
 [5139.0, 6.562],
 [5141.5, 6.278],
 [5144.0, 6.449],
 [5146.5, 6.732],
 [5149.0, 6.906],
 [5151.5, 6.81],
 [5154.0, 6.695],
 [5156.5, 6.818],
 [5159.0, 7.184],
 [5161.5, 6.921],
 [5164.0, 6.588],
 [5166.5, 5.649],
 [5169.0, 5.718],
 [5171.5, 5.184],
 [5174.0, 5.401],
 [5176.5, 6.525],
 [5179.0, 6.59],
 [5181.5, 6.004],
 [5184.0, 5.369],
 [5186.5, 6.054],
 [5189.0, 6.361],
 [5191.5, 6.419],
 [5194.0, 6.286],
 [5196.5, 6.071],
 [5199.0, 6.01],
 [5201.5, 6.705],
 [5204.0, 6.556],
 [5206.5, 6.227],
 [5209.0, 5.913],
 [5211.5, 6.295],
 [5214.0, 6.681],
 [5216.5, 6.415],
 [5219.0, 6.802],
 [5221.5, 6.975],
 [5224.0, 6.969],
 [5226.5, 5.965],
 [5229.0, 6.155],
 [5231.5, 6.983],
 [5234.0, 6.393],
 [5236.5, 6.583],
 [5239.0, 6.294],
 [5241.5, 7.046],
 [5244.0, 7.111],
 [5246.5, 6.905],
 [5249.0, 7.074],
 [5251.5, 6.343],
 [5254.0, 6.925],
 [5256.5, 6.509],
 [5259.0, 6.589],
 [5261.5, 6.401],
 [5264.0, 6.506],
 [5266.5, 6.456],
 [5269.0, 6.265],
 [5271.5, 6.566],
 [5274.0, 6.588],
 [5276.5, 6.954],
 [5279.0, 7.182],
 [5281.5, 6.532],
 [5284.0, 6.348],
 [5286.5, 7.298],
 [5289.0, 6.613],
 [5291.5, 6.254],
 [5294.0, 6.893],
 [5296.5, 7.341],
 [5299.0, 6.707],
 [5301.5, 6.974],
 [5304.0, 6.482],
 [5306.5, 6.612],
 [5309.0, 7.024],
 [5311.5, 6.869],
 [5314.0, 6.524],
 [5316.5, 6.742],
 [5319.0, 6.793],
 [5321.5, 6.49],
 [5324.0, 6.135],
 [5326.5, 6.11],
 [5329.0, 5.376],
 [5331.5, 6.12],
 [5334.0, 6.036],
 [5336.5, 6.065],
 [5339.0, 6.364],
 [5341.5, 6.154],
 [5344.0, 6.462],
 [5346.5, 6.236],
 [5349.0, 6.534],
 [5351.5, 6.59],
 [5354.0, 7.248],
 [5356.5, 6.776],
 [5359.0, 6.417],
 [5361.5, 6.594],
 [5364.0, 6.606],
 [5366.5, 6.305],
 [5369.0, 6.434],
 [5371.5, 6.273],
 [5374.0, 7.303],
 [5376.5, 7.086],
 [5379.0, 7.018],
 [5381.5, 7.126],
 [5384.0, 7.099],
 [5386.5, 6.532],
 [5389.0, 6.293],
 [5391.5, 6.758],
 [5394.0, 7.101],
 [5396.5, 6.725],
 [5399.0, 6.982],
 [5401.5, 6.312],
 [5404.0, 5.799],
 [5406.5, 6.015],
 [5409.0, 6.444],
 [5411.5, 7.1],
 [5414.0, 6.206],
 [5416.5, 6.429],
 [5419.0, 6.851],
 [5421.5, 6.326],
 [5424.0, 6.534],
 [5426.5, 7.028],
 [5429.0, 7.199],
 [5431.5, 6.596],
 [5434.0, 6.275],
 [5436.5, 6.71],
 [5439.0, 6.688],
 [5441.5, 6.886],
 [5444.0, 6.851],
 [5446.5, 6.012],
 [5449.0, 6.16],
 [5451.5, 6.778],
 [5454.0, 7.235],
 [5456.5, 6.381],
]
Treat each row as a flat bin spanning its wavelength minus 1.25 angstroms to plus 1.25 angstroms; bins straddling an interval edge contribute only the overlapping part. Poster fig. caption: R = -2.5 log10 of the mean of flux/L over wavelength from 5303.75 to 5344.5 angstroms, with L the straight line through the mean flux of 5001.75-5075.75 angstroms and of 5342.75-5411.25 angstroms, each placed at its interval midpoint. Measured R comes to 0.05 mag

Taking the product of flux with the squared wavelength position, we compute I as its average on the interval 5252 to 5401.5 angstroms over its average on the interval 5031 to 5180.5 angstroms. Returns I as 1.08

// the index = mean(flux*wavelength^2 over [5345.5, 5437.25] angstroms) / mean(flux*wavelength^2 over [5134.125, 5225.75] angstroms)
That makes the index 1.13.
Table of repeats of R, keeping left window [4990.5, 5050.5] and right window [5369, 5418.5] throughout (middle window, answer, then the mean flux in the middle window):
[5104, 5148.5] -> 0.02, 6.66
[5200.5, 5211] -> 0.07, 6.34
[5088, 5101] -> 0.03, 6.64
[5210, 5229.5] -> 0.04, 6.54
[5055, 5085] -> 0.02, 6.73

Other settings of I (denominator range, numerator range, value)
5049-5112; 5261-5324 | 1.08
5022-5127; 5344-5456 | 1.11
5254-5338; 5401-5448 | 1.05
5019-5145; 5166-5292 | 1.01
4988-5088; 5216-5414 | 1.08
